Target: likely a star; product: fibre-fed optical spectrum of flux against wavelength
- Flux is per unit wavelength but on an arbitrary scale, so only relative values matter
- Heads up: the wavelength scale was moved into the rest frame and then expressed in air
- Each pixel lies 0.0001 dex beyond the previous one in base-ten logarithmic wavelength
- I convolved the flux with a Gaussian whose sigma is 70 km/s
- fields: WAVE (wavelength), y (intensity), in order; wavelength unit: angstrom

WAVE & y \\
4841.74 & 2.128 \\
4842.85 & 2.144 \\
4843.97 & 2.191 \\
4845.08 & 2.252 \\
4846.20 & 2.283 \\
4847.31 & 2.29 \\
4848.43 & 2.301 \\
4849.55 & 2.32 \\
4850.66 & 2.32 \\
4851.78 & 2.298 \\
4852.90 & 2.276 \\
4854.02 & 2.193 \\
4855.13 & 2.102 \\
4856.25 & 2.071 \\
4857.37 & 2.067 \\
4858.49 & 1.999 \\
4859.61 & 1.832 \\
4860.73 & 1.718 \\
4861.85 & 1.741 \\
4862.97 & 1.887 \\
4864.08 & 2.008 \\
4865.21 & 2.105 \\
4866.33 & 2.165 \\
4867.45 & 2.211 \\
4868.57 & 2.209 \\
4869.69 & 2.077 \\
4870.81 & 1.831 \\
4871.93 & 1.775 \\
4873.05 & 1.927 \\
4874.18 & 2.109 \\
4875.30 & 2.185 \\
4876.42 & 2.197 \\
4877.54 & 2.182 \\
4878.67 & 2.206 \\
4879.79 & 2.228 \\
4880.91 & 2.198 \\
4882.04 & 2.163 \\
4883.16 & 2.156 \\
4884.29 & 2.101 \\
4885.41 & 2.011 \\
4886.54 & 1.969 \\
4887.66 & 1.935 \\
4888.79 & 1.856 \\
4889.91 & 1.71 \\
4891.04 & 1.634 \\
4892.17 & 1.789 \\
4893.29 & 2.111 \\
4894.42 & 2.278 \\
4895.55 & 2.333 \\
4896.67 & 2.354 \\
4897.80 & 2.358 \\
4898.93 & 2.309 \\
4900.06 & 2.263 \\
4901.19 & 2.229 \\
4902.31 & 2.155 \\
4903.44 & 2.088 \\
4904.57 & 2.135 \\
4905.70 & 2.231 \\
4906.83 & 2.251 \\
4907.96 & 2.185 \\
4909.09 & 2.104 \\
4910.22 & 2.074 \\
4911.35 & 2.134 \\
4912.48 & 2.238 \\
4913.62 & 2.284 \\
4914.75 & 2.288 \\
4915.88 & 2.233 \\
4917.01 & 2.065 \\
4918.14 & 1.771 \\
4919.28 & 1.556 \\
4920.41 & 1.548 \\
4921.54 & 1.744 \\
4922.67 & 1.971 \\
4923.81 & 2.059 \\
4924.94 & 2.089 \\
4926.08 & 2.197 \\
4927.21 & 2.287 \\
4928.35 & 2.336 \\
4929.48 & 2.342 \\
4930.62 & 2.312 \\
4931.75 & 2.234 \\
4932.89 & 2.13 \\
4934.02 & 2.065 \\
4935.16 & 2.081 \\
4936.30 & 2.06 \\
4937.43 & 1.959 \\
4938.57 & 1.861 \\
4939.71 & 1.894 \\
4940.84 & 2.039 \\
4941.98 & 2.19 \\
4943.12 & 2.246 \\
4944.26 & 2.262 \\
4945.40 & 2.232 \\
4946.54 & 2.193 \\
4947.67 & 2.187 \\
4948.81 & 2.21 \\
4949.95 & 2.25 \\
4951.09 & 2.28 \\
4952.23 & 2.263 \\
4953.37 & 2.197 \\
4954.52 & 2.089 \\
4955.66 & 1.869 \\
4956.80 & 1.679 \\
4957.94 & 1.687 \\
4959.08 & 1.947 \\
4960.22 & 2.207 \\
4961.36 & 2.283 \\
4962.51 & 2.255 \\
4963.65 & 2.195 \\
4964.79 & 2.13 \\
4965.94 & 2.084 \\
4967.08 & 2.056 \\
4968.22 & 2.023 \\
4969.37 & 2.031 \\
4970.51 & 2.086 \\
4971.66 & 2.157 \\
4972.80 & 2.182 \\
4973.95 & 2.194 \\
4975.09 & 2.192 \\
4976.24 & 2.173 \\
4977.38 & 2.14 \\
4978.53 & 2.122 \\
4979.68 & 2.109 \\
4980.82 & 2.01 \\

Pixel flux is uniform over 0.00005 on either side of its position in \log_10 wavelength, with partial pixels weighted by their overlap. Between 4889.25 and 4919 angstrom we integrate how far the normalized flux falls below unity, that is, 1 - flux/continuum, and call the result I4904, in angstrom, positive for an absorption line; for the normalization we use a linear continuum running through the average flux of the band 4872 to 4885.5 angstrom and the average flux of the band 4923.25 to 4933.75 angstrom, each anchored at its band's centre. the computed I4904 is 0.58 angstrom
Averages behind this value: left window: 2.13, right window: 2.22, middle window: 2.13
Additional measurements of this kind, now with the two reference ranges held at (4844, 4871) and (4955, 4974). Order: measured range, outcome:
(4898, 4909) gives -0.61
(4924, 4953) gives -1.32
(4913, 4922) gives 0.62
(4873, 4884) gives -0.33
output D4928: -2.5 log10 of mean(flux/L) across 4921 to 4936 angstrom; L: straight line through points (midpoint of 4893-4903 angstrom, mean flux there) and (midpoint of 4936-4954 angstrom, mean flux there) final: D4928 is 0.024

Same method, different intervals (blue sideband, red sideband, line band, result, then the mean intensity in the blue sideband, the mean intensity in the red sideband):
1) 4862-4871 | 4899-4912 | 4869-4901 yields 0.02 mag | 2.06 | 2.17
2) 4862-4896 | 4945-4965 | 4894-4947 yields -0.02 mag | 2.05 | 2.12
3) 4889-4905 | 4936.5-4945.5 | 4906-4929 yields 0.01 mag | 2.12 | 2.08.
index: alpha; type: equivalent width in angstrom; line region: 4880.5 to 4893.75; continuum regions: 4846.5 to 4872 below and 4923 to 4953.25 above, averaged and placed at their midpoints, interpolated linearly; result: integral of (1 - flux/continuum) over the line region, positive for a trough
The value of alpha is 0.9 angstrom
